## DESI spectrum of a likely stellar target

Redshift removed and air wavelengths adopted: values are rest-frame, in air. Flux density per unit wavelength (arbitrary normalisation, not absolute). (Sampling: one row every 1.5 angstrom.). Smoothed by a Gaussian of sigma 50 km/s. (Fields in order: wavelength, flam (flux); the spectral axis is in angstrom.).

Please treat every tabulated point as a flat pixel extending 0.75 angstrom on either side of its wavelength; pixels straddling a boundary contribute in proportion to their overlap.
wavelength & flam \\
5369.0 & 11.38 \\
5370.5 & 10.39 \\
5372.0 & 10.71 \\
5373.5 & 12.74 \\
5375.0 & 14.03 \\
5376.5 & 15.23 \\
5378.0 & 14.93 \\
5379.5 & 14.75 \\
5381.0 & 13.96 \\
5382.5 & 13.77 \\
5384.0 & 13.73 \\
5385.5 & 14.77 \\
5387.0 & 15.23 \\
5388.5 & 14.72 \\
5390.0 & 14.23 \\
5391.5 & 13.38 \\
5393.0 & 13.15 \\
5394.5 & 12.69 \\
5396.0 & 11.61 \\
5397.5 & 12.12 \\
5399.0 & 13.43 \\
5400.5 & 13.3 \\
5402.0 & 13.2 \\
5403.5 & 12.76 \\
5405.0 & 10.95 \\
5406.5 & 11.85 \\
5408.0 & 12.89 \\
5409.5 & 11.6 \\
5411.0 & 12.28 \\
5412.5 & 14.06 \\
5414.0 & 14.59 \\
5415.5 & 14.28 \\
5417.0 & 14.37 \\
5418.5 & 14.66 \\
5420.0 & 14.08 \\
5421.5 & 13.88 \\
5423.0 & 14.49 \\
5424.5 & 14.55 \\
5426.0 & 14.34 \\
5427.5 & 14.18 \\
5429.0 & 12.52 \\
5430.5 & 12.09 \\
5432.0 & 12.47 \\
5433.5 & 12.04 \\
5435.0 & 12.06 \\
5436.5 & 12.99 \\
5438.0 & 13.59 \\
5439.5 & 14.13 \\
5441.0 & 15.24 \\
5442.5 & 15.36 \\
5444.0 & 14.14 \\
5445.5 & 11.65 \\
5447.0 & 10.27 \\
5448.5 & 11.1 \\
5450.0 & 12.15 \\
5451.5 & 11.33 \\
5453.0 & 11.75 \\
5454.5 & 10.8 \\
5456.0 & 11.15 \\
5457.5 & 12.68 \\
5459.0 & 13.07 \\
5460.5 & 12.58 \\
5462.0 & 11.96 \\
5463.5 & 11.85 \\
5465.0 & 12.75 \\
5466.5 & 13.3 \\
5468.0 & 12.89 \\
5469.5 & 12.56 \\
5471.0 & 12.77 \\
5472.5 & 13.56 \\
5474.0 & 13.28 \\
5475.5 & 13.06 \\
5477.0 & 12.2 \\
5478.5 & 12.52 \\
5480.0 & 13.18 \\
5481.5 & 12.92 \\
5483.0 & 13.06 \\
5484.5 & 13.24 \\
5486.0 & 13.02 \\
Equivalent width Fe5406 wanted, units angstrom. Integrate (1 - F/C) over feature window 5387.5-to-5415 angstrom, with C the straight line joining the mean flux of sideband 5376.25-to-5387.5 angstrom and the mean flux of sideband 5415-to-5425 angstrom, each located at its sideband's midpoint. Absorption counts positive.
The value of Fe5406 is 2.8 angstrom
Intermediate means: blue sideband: 14.5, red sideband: 14.3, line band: 13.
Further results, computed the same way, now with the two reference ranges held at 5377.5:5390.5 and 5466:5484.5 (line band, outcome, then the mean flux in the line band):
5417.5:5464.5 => 2.2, 12.9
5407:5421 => 0.3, 13.6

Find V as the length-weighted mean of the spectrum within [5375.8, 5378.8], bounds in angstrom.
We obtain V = 15.1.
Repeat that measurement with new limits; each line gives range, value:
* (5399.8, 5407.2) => 12.4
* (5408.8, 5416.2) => 13.4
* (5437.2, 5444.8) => 14.5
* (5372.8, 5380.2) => 14.3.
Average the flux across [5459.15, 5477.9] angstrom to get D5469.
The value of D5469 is 12.7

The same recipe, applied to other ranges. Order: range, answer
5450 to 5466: 12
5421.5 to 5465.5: 12.8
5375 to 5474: 13.2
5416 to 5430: 14.1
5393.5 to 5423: 13.1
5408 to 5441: 13.5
